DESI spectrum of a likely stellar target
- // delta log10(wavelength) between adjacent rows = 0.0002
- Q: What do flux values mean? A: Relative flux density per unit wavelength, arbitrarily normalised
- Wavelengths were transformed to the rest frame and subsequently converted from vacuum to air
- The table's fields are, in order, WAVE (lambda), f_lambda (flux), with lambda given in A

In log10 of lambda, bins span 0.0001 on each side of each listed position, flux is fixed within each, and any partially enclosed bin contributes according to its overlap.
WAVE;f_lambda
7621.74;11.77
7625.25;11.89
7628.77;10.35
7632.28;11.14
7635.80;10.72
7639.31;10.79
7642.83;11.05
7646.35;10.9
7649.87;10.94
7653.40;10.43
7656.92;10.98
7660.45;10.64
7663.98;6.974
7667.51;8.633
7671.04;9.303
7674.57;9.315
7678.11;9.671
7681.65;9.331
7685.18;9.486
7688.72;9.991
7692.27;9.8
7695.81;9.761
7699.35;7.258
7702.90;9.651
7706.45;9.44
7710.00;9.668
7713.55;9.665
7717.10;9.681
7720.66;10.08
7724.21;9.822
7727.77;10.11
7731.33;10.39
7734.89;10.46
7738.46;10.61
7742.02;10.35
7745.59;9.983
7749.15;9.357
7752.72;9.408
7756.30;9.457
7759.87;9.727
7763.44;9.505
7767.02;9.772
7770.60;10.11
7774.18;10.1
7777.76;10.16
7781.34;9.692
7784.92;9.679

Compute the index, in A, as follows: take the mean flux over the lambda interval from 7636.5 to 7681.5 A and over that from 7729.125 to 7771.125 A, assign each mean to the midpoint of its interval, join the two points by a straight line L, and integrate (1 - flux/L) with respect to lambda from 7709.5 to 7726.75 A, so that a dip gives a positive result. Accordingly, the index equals 0.2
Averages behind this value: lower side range 9.96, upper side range 9.92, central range 9.81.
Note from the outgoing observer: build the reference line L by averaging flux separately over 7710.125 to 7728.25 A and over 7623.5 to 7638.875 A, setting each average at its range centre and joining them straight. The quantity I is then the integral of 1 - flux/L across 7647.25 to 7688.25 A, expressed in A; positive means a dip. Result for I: 3.41 A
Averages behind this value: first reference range 11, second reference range 9.84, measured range 9.65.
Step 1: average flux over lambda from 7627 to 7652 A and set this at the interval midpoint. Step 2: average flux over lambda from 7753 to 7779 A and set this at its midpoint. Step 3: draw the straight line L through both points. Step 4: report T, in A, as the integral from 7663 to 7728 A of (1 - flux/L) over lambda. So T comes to 6.3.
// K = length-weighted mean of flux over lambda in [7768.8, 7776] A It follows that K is 10.1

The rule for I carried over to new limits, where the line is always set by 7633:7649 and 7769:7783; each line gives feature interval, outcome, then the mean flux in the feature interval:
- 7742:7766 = 1.2 A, 9.64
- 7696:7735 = 2.9 A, 9.63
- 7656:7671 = 2.1 A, 9.21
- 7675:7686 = 1.2 A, 9.47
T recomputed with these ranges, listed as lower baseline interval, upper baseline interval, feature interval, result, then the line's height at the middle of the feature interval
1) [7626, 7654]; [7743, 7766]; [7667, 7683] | 1.8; 10.5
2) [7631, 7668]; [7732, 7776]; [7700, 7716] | 1.0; 10.1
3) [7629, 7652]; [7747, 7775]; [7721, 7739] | -0.5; 9.98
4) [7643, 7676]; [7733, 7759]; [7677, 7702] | 1.4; 9.88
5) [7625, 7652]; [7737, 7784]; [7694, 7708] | 1.8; 10.4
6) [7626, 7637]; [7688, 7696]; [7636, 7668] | 0.8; 10.5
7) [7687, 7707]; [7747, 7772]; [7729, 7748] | -1.6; 9.51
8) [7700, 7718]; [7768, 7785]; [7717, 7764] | -1.2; 9.7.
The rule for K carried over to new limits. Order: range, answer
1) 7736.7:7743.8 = 10.5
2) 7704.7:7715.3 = 9.59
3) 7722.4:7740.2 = 10.3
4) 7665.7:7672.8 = 8.96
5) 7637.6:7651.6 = 10.9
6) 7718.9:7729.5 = 10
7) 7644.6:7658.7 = 10.8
